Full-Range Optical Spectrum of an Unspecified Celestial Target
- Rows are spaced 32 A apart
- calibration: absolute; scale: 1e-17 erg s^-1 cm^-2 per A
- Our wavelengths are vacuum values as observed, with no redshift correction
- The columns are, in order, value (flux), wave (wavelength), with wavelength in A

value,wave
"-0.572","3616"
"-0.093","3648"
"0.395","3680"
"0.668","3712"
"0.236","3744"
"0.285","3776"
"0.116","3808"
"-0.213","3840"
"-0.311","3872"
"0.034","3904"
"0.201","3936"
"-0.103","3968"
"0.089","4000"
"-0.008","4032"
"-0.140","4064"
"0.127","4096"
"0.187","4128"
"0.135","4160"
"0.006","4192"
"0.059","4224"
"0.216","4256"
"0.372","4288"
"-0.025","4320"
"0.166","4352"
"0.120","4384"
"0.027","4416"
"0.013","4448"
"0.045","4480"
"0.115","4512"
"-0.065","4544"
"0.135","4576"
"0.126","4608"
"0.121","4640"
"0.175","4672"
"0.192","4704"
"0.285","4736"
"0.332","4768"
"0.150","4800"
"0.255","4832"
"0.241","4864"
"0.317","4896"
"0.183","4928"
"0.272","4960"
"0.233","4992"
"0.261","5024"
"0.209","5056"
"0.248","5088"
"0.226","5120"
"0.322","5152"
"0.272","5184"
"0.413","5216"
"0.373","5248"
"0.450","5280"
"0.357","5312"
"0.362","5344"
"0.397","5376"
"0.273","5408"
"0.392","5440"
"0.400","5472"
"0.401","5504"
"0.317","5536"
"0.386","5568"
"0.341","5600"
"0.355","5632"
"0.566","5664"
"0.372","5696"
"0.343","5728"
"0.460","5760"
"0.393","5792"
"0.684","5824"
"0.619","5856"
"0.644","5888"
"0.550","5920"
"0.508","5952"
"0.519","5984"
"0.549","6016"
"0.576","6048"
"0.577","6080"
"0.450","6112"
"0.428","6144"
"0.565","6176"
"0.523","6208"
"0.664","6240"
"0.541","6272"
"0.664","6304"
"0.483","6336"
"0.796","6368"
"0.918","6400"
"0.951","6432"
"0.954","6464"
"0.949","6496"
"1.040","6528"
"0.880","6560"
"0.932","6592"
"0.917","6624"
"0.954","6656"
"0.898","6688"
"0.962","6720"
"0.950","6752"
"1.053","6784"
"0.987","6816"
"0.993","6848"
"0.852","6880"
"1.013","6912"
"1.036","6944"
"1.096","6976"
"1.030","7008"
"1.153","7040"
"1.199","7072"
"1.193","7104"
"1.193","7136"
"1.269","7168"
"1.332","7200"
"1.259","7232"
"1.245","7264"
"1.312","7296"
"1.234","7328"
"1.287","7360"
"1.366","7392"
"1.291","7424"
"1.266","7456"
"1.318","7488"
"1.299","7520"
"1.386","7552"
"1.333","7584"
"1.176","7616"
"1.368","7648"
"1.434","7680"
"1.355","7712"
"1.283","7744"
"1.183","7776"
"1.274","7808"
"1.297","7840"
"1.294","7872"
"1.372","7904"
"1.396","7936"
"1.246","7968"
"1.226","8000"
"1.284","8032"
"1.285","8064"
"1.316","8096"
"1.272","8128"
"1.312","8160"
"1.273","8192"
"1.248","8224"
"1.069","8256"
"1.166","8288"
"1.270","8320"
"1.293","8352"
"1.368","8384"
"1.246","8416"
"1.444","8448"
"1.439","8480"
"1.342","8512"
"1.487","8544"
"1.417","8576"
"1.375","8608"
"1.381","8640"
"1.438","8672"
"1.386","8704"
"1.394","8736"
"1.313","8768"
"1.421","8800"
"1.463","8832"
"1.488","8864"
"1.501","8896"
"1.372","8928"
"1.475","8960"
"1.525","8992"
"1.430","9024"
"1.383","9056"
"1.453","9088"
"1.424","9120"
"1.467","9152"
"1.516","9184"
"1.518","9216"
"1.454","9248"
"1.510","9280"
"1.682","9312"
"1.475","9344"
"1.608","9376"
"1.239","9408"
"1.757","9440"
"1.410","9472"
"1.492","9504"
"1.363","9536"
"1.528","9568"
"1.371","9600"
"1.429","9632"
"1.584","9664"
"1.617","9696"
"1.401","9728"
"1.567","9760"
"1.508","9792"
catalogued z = 0.60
